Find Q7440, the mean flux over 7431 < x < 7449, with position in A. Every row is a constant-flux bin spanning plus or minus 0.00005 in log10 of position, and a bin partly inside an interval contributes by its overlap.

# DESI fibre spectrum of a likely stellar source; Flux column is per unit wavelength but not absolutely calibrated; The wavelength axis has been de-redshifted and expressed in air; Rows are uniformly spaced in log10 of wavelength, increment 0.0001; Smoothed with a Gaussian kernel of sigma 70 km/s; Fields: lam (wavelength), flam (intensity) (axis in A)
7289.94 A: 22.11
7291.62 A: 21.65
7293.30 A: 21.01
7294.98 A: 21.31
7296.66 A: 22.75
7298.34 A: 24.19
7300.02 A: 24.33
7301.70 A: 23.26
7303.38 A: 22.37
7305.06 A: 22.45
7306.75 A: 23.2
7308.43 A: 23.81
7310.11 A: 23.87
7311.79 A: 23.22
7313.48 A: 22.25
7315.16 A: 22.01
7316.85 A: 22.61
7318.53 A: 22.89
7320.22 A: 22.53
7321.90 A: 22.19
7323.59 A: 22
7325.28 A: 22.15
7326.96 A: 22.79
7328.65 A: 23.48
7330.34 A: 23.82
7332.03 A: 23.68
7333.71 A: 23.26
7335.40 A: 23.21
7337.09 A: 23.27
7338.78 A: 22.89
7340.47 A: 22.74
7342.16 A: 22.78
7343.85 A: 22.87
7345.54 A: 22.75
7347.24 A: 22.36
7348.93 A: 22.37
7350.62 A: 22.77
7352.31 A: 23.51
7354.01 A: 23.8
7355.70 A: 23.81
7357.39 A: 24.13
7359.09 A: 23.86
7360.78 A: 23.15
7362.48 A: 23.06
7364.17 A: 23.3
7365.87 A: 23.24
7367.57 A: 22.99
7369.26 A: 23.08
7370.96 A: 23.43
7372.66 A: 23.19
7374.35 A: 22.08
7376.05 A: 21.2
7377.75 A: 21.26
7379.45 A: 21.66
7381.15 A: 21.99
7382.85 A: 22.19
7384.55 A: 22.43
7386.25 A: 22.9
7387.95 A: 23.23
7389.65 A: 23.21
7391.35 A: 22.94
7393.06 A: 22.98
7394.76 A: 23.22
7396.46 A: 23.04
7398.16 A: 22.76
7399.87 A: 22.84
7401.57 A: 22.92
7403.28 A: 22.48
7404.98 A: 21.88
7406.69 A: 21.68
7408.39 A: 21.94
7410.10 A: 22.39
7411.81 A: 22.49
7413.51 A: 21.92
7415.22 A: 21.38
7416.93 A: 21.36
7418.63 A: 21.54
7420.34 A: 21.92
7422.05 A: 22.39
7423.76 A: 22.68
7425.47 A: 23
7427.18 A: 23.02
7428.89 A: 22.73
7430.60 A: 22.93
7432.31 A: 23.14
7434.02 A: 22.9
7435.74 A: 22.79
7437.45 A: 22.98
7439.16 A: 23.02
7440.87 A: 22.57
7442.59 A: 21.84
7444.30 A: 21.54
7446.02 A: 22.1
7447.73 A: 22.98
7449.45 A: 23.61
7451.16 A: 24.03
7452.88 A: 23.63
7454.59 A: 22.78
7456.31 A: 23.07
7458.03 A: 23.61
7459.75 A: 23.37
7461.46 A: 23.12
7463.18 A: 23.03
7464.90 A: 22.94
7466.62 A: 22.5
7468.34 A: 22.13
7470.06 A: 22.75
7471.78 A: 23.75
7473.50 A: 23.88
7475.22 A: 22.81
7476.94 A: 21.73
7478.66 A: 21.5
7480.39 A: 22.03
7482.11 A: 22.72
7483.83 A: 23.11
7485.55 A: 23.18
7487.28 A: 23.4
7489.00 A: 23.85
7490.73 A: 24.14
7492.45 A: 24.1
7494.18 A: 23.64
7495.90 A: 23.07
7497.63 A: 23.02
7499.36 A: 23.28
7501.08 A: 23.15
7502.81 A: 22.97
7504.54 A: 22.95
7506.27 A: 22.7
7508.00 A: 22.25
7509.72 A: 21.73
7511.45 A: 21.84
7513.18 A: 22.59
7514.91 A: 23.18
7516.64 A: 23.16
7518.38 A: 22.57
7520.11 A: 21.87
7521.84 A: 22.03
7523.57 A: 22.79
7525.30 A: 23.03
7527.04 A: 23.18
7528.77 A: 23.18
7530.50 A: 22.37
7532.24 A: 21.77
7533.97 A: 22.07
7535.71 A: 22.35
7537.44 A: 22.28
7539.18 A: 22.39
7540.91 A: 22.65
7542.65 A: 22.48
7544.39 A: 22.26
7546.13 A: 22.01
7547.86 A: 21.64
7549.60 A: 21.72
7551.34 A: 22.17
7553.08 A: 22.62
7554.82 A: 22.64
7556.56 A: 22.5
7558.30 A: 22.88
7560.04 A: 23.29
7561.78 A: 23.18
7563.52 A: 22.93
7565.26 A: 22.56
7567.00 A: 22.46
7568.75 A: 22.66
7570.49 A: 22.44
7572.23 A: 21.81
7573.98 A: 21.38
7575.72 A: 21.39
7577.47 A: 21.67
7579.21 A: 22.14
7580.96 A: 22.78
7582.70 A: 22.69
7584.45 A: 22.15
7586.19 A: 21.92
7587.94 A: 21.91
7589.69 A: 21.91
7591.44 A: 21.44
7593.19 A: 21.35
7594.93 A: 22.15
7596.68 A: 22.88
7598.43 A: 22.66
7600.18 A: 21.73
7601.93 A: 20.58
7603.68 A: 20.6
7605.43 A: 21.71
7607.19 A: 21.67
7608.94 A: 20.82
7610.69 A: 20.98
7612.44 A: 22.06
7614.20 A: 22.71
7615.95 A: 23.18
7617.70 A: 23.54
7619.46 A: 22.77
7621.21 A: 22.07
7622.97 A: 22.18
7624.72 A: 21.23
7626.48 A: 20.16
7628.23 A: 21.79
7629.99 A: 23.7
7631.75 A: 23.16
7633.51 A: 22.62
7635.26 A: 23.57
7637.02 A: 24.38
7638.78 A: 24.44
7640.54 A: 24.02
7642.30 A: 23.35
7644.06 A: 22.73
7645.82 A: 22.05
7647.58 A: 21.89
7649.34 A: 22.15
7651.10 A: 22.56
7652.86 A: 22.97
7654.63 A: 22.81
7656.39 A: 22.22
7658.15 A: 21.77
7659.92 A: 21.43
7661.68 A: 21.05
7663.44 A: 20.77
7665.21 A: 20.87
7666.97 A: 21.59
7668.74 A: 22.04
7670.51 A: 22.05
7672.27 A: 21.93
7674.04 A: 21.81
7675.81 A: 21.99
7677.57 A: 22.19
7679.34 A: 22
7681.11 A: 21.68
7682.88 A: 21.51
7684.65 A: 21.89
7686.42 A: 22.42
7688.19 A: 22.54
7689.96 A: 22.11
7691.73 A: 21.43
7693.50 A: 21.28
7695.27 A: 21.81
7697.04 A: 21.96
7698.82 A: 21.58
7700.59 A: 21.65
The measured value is 22.6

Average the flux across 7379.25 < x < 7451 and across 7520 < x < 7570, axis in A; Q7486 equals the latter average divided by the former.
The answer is 1.00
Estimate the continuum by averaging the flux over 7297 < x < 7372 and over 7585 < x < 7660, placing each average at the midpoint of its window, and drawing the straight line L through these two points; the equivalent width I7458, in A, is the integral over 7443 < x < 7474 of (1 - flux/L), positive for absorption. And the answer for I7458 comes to -0.4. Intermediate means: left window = 23.1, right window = 22.3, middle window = 23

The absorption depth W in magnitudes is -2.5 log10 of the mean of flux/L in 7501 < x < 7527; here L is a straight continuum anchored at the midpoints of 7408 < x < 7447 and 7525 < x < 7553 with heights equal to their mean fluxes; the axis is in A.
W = -0.011 mag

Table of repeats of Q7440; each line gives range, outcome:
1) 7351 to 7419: 22.7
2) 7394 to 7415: 22.4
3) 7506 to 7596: 22.3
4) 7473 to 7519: 22.9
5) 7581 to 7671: 22.2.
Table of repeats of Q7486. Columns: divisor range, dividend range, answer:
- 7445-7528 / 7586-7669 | 0.97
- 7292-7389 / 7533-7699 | 0.97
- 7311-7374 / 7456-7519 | 1.00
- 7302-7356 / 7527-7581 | 0.98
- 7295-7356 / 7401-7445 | 0.97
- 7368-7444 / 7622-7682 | 0.99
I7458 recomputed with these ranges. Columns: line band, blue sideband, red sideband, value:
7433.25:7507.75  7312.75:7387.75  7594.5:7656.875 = -1.1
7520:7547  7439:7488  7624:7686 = 0.2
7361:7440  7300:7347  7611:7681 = 0.8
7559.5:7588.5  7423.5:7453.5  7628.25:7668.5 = 0.4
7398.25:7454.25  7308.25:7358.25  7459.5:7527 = 1.0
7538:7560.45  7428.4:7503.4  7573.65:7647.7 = 0.2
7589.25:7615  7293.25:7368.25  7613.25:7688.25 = 0.9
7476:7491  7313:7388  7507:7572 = -0.1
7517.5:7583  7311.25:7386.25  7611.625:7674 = 0.4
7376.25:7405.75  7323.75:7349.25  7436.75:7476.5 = 0.5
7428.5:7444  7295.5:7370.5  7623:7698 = 0.0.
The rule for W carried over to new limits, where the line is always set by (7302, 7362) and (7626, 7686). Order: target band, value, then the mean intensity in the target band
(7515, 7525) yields 0.00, 22.6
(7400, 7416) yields 0.03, 22.2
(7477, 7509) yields -0.02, 23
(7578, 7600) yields 0.01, 22.1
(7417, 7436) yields 0.01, 22.6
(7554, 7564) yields -0.02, 22.9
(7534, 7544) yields 0.01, 22.4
